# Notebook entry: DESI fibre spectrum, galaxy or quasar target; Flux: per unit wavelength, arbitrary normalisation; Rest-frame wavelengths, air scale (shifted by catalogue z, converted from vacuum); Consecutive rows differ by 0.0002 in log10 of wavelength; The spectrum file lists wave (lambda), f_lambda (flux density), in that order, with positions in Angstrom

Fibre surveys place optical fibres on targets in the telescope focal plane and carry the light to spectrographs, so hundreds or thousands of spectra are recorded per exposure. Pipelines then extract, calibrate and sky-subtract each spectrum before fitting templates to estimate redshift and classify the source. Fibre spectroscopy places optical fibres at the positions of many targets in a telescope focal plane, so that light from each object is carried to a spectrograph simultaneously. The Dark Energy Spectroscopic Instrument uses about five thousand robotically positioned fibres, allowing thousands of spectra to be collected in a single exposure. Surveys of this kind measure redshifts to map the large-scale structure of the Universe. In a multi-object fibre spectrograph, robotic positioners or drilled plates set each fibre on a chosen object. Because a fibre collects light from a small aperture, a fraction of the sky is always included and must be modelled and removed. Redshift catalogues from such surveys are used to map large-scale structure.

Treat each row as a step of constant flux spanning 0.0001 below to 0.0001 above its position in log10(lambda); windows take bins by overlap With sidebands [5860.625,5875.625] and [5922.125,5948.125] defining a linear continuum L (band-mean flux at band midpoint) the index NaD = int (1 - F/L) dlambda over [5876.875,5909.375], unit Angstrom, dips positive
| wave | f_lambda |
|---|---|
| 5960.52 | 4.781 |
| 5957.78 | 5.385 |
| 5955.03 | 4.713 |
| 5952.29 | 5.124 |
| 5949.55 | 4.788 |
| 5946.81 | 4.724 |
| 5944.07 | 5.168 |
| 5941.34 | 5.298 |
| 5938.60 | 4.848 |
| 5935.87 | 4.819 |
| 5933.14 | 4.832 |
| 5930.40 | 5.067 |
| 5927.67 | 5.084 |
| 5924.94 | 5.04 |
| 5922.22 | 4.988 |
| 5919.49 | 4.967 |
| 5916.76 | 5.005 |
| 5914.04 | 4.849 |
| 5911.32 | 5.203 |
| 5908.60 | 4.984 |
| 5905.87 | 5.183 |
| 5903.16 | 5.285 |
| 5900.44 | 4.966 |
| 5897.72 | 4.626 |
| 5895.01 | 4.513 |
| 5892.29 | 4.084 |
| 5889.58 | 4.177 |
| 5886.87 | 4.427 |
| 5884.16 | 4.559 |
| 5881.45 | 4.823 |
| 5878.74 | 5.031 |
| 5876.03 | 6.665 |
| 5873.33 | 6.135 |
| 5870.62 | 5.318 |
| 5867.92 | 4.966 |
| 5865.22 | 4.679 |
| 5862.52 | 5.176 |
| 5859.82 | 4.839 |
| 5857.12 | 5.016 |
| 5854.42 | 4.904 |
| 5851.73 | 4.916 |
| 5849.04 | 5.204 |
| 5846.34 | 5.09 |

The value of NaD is 2.8 Angstrom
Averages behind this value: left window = 5.33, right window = 4.99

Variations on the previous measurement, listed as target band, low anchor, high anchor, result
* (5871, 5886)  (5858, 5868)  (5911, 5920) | -1.42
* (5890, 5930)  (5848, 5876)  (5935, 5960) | 1.36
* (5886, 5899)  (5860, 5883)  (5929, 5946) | 2.13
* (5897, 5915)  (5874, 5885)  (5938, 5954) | 0.62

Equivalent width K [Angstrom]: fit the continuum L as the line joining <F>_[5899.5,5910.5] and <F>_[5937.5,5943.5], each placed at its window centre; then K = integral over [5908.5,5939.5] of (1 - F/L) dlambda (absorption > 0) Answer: 0.8 Angstrom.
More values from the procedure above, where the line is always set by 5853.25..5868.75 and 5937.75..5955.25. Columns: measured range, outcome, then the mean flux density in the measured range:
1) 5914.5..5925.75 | -0.1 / 4.99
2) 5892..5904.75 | 0.5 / 4.76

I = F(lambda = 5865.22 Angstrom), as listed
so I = 4.679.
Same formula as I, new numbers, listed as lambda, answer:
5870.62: 5.318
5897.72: 4.626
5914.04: 4.849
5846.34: 5.09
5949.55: 4.788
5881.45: 4.823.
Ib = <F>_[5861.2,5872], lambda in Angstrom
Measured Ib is 5.04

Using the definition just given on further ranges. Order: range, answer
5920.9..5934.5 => 5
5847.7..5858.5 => 5.01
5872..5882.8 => 5.66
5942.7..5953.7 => 4.95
